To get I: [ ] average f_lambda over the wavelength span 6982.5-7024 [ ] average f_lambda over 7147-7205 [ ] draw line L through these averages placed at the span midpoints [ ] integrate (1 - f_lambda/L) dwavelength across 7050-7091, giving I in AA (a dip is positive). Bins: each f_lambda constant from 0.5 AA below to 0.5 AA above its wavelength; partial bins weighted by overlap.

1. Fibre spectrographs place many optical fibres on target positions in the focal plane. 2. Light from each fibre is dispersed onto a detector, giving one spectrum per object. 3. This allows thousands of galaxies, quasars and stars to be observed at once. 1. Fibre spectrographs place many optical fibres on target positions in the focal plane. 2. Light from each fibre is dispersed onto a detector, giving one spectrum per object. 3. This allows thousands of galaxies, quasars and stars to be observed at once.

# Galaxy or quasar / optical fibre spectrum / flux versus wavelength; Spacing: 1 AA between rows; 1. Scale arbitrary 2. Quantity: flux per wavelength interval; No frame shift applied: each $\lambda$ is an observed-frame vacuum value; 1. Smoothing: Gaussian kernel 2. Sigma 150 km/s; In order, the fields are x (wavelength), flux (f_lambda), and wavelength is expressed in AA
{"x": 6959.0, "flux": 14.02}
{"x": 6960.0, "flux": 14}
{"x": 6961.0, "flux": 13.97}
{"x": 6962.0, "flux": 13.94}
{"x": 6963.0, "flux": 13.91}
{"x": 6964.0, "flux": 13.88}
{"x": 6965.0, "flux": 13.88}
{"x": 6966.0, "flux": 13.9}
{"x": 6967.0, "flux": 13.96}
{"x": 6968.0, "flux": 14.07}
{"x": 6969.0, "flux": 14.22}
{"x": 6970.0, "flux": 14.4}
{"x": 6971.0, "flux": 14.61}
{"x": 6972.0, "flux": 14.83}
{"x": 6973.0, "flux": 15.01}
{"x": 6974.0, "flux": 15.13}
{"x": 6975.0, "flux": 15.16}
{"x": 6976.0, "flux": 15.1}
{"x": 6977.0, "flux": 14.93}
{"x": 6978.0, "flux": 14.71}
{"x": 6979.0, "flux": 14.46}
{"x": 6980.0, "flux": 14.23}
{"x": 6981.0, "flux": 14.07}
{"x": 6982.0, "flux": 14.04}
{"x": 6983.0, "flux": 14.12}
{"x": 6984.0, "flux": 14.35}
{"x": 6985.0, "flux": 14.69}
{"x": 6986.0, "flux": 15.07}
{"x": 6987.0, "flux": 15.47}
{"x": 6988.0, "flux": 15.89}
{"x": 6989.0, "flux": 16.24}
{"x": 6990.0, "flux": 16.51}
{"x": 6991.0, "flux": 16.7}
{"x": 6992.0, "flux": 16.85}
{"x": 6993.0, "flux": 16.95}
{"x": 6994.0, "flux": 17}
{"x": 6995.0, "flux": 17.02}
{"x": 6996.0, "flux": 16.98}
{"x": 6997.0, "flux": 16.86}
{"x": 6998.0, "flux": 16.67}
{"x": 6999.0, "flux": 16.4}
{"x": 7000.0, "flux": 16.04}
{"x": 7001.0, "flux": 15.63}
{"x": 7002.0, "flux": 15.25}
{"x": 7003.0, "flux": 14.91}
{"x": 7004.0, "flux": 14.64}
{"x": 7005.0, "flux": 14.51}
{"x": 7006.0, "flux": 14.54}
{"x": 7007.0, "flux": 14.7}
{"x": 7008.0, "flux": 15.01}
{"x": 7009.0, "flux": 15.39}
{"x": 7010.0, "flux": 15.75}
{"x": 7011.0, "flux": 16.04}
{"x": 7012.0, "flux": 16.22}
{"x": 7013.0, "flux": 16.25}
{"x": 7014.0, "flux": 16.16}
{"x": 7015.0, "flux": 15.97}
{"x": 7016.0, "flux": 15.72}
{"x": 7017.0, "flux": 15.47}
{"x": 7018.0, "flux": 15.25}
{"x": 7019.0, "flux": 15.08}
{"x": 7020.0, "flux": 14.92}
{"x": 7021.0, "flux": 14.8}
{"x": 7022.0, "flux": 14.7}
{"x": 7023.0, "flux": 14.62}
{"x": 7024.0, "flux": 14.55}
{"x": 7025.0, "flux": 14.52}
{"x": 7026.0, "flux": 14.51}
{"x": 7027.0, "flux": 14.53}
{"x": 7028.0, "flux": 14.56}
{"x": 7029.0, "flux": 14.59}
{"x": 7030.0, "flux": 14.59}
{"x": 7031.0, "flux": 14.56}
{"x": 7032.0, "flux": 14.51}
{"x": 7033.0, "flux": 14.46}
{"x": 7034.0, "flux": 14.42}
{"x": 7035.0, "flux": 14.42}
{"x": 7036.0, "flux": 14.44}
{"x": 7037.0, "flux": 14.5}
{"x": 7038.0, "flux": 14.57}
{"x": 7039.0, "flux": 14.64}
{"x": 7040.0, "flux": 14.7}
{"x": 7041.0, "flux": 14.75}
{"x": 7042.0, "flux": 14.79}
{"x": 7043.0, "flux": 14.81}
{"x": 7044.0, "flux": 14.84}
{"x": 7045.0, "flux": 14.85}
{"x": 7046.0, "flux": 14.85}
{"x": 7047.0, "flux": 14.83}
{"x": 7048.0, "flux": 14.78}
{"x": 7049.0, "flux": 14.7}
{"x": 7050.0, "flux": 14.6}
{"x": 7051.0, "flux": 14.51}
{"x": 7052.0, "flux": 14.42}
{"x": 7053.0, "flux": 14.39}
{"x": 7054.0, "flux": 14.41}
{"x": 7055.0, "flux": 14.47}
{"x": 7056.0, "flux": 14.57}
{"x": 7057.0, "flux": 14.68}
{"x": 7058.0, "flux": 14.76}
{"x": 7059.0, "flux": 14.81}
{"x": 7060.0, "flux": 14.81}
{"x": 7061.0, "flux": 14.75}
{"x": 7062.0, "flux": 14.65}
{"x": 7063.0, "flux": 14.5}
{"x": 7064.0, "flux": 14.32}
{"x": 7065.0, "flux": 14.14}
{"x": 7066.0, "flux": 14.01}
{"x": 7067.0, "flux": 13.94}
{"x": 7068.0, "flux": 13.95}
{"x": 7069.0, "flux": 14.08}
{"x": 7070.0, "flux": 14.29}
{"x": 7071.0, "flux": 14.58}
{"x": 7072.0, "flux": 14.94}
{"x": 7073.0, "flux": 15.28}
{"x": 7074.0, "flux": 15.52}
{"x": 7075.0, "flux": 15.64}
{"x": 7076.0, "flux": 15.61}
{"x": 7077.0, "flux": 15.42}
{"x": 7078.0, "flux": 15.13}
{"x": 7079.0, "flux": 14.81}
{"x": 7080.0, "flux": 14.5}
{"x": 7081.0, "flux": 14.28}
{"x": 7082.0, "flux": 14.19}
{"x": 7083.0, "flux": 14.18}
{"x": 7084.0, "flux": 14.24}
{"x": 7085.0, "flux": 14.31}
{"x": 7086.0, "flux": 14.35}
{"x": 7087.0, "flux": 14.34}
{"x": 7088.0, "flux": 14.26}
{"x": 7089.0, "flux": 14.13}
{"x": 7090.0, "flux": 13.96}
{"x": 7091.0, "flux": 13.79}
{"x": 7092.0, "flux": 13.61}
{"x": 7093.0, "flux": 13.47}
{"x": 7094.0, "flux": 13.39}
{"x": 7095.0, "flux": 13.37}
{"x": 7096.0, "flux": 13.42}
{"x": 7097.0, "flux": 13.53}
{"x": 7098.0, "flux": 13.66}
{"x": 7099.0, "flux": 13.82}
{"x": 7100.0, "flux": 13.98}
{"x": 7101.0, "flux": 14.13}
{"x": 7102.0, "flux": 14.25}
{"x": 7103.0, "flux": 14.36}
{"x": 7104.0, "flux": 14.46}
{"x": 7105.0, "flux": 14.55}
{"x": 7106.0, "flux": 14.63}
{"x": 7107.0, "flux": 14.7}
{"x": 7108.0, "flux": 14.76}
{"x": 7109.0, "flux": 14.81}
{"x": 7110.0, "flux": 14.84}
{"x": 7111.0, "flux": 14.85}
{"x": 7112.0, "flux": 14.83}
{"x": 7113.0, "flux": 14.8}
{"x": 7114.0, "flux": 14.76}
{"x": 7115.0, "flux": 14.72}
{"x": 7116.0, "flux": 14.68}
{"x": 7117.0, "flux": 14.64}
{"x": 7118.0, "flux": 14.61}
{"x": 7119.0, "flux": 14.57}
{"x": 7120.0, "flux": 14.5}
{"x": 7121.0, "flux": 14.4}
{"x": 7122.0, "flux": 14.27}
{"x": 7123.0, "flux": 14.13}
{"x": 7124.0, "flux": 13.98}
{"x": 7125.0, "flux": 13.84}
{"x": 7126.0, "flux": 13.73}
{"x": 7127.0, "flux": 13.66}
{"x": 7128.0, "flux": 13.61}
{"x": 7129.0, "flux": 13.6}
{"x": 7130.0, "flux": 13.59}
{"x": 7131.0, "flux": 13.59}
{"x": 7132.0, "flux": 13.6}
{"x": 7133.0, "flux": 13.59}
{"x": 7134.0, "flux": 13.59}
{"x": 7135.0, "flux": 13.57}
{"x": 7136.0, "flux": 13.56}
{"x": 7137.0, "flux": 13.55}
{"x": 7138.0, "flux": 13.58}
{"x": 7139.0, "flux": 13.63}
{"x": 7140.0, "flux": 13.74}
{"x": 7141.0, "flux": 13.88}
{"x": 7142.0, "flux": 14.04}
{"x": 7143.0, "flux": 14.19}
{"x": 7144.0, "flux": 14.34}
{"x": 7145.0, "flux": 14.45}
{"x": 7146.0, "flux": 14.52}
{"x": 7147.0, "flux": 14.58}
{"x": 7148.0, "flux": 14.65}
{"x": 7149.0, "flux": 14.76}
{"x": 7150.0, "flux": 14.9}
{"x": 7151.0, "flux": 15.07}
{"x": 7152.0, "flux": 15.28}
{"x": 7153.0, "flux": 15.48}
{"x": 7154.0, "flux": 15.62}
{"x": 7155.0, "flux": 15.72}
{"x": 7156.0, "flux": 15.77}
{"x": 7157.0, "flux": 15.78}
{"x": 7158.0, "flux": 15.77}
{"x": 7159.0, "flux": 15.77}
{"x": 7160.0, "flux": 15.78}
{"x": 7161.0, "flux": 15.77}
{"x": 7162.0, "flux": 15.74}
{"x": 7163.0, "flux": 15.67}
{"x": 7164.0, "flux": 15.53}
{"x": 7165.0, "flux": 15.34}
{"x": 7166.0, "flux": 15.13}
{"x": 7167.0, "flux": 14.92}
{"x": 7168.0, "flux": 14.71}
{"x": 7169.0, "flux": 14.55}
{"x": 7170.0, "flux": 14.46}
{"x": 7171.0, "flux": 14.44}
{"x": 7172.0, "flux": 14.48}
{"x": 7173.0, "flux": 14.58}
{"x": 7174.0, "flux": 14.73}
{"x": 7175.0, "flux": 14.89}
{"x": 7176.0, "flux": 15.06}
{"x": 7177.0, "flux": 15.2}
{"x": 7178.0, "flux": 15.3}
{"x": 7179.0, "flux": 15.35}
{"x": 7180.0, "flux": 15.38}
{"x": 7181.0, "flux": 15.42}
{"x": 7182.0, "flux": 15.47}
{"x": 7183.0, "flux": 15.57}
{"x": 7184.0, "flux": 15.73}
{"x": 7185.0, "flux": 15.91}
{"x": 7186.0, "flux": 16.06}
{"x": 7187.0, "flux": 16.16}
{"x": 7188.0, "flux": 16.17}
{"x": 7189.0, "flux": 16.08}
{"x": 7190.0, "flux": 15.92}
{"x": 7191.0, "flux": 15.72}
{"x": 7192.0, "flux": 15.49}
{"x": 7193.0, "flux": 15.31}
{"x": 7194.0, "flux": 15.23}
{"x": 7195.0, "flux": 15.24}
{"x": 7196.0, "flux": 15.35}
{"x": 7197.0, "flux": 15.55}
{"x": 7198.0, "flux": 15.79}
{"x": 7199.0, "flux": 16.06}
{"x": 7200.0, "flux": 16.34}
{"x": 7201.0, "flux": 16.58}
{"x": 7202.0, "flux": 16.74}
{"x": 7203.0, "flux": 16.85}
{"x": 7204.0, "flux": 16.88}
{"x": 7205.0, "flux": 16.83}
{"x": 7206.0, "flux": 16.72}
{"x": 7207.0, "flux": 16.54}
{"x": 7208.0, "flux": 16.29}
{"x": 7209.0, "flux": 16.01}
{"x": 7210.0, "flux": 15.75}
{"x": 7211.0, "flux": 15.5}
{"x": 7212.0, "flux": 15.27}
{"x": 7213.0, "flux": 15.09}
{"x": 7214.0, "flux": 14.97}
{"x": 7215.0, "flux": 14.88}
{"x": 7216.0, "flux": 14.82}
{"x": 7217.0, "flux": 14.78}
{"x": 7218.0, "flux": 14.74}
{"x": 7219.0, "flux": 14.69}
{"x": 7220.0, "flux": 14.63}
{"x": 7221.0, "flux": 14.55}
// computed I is 2.7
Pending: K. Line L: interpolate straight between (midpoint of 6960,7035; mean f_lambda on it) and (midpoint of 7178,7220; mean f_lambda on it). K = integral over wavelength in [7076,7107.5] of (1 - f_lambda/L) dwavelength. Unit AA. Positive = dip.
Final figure 2.4 AA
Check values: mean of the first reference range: 15.1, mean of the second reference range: 15.7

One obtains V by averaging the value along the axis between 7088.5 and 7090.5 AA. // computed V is 14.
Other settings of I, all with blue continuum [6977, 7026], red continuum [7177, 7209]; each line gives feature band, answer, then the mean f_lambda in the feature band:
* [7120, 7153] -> 3.6 AA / 14.1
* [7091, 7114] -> 2.2 AA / 14.2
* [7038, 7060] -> 1.3 AA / 14.7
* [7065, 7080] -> 0.8 AA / 14.8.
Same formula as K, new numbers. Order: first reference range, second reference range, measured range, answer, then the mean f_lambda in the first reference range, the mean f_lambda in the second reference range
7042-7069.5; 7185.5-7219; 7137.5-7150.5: 0.9 AA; 14.5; 15.8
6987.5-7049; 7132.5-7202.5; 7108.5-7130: 1.2 AA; 15.3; 15.1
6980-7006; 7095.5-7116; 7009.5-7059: 1.1 AA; 15.7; 14.4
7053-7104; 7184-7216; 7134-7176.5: 1.5 AA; 14.4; 15.9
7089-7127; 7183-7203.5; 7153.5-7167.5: -0.3 AA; 14.2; 15.9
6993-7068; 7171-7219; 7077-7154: 5.5 AA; 15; 15.6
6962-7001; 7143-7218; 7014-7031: 0.4 AA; 15.2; 15.5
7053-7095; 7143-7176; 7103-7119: 0.0 AA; 14.5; 15.1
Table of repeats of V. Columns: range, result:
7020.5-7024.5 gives 14.7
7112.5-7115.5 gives 14.8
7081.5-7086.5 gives 14.3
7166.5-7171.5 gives 14.6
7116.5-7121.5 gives 14.5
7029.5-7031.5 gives 14.6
